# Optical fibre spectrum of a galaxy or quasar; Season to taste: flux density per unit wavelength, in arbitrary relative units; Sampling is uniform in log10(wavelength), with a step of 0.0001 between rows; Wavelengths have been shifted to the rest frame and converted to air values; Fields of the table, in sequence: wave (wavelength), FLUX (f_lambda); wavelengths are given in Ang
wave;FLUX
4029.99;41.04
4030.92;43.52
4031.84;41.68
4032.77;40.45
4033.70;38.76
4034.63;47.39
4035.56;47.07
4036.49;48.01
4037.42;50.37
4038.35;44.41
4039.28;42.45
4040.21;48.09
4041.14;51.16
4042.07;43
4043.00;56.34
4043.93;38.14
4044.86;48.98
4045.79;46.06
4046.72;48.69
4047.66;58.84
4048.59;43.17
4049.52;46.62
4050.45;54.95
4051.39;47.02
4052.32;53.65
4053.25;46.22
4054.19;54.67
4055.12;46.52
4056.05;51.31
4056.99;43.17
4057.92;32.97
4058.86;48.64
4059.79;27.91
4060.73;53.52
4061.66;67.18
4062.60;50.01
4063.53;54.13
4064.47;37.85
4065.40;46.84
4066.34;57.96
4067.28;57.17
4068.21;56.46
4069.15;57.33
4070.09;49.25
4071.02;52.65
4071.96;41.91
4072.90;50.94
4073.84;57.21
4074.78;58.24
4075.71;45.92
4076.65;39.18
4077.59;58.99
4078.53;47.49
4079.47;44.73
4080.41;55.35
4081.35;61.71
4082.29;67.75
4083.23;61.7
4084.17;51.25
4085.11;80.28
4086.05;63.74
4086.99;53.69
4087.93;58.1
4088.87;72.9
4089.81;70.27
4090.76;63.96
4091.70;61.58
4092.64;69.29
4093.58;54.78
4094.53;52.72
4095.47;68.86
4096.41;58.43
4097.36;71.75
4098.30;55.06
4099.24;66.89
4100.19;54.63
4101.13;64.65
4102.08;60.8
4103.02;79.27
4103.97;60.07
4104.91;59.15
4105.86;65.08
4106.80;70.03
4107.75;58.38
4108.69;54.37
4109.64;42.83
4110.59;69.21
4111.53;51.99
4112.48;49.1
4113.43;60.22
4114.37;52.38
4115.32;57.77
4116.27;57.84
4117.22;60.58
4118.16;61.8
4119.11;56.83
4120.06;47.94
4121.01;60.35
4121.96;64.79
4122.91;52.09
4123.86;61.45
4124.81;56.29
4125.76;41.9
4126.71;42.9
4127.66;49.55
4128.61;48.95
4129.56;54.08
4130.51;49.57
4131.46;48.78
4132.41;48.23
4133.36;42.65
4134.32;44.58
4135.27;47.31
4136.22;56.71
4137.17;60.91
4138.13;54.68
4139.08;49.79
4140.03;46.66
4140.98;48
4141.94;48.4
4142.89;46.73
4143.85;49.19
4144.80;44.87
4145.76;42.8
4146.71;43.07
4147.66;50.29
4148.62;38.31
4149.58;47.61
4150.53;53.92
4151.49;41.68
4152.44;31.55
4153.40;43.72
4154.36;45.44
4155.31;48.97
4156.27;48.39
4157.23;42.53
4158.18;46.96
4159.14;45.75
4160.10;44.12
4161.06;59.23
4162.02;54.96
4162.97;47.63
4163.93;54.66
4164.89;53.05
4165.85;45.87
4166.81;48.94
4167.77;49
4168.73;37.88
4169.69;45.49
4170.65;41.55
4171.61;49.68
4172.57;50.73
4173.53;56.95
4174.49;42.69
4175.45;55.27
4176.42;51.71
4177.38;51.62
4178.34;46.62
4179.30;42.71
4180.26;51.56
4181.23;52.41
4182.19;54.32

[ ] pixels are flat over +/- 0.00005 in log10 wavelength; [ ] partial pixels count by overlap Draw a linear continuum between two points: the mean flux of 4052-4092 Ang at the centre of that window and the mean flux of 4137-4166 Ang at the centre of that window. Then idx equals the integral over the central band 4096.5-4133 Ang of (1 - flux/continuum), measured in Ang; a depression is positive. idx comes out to -4.69 Ang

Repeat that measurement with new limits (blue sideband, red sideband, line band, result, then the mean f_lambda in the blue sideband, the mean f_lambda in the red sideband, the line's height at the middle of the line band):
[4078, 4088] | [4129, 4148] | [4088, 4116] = -2.9 Ang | 58.7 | 48.9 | 55.4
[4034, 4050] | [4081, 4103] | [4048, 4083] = 2.7 Ang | 47.5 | 63.2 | 54.9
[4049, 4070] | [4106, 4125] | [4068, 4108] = -4.3 Ang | 49.6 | 57.5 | 53.6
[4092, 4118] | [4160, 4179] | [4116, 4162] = 4.3 Ang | 60.3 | 49.4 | 54.6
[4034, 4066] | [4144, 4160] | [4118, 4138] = -2.9 Ang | 47.8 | 44.8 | 45.5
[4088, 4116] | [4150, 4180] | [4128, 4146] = 1.5 Ang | 61.2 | 47.8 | 53.7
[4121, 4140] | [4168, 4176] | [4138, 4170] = 1.5 Ang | 51.5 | 47.6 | 49.3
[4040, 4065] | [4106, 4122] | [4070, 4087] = -0.9 Ang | 48.1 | 57.4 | 52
